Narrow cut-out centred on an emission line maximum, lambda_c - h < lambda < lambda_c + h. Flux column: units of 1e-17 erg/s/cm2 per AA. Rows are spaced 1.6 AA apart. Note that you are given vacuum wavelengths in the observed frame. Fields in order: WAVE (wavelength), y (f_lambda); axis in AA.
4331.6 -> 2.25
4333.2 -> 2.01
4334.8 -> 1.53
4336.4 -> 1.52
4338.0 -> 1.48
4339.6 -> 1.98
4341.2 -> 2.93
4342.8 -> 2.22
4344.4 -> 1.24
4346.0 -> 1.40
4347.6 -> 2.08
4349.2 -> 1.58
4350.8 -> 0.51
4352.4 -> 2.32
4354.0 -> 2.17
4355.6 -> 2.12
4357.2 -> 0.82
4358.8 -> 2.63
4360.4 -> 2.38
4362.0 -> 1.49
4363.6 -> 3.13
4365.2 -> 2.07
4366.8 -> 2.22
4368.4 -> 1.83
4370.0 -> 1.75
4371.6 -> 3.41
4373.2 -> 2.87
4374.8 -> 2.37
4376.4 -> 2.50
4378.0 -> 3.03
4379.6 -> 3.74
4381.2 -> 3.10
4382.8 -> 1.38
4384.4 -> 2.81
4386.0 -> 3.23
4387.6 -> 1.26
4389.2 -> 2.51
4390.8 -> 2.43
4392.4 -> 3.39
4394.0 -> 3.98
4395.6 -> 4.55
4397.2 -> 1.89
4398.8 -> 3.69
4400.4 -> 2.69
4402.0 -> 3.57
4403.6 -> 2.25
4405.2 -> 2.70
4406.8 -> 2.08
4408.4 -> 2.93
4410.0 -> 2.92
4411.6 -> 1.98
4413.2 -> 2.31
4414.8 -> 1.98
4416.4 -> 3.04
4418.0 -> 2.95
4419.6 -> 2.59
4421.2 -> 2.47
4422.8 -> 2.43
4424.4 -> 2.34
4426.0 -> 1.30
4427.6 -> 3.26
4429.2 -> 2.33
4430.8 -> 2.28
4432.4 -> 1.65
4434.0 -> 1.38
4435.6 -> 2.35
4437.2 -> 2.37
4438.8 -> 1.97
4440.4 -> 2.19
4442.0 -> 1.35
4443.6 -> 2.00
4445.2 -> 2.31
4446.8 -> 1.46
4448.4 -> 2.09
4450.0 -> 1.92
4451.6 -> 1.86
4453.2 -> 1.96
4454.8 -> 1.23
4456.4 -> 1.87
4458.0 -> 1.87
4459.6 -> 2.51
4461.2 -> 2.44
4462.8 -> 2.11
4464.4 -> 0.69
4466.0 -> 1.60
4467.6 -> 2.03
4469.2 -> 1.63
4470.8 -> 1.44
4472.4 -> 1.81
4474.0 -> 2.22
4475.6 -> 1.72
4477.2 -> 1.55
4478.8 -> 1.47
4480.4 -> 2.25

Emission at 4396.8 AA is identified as C III]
